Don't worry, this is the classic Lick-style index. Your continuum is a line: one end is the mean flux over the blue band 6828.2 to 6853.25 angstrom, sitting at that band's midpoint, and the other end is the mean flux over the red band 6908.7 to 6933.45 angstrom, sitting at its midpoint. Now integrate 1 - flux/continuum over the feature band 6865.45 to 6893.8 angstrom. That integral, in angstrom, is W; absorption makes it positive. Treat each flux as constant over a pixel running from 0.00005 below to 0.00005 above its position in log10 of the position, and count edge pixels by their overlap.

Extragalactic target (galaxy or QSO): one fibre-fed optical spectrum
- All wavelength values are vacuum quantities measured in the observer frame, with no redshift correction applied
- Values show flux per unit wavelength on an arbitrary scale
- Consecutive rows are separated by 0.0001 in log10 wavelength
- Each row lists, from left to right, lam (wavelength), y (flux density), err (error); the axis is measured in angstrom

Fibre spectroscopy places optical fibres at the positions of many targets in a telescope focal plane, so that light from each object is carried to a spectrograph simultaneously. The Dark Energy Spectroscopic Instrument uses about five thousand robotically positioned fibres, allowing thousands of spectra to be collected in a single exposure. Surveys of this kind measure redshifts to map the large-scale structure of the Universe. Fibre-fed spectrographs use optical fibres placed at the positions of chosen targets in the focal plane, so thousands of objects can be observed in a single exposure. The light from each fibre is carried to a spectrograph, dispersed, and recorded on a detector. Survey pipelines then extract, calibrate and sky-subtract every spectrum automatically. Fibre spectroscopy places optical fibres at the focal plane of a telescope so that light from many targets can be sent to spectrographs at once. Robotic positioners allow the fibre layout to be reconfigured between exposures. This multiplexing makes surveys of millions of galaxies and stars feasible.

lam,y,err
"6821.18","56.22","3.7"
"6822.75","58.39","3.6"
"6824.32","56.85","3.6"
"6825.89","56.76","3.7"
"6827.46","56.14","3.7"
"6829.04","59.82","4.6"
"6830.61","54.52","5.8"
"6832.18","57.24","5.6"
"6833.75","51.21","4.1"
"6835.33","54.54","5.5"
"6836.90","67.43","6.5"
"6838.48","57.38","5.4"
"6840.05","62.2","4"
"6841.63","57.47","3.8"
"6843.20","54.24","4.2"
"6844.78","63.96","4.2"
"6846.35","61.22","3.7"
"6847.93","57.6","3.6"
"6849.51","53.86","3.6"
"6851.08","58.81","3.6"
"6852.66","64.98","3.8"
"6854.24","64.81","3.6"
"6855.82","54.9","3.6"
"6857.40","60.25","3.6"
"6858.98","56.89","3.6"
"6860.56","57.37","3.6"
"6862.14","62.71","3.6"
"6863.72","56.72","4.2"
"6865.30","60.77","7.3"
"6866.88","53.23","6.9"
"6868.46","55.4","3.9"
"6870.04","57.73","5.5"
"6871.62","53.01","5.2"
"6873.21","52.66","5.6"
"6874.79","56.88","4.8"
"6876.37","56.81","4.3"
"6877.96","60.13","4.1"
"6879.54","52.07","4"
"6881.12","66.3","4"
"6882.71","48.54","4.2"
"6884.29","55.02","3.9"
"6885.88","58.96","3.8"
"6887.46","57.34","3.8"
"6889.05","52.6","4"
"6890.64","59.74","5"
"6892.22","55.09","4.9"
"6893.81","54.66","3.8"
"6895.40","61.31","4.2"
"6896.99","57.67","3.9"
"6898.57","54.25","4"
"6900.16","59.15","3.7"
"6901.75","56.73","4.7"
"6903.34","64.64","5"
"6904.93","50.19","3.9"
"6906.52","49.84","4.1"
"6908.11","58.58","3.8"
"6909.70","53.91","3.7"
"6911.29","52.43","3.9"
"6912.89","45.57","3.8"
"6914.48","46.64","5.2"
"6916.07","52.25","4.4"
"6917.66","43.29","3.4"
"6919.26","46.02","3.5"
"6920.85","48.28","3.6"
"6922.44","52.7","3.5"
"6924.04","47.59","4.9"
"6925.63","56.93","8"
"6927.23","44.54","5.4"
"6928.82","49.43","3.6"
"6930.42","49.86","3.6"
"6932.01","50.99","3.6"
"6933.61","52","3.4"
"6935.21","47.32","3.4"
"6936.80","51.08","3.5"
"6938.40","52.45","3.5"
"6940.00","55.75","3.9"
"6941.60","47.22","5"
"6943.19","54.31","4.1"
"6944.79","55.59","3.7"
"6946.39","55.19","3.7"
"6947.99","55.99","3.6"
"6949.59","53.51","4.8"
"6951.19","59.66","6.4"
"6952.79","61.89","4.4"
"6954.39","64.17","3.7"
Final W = -1.01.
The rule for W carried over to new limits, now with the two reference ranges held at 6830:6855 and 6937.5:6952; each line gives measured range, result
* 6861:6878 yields 0.27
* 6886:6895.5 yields 0.02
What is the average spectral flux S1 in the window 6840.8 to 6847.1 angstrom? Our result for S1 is 59.3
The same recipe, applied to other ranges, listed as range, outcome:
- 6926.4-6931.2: 47.9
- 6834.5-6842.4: 59.7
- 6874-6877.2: 56.8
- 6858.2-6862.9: 59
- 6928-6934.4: 50.6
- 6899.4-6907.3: 56.1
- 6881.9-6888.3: 54.9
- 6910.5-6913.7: 48.9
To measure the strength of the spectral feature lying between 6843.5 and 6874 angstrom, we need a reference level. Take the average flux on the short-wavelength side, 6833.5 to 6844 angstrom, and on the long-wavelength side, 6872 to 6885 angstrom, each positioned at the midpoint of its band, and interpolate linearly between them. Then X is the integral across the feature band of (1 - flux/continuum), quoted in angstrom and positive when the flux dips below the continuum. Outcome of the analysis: -0.62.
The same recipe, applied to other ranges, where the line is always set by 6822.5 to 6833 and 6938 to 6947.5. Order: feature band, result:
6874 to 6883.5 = -0.2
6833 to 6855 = -1.1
